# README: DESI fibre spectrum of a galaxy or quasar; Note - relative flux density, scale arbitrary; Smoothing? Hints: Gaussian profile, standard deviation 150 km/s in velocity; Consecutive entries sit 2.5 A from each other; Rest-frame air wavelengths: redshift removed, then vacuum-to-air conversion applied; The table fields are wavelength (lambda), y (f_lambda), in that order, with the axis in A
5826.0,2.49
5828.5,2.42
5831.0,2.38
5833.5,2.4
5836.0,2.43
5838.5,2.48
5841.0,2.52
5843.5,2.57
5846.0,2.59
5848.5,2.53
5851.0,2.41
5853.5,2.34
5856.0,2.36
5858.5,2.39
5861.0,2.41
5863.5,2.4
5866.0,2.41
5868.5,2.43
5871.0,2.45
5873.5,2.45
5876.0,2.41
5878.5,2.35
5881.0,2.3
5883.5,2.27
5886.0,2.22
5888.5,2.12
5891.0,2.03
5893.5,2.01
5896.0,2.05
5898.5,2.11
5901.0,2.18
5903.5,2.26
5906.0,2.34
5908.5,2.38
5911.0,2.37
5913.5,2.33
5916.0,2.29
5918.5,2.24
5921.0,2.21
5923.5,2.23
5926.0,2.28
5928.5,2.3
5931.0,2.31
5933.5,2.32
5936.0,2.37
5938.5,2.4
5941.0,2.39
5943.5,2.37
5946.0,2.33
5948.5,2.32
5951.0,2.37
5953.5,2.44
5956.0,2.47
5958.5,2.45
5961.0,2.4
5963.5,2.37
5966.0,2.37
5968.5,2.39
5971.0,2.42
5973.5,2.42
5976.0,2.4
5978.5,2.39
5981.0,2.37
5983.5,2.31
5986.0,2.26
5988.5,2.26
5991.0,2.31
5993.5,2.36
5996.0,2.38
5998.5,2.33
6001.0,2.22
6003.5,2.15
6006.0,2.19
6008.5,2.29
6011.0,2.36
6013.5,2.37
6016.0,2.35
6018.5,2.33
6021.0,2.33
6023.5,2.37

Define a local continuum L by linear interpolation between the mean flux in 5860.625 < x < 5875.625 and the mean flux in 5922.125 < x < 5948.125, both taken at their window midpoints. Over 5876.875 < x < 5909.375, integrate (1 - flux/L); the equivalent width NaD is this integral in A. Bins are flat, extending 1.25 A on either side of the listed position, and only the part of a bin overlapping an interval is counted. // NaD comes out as 2.5 A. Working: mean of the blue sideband 2.42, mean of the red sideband 2.33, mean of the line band 2.2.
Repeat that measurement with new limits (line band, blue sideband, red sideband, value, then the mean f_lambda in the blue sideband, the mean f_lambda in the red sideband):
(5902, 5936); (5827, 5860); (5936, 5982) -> 1.6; 2.45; 2.39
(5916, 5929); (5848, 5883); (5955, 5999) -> 0.7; 2.4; 2.37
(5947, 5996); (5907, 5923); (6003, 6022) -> -1.5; 2.3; 2.3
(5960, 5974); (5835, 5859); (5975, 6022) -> -0.3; 2.46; 2.31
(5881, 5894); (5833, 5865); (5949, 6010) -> 1.4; 2.45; 2.35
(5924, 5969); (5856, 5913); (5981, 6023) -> -1.4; 2.29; 2.3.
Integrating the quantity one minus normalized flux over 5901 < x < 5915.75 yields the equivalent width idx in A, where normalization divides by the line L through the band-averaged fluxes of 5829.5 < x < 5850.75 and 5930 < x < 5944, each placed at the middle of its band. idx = 0.5 A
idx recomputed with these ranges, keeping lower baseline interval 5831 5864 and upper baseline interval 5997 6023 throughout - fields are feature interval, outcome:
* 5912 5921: 0.4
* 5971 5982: -0.3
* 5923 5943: 0.3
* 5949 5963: -0.4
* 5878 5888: 0.6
